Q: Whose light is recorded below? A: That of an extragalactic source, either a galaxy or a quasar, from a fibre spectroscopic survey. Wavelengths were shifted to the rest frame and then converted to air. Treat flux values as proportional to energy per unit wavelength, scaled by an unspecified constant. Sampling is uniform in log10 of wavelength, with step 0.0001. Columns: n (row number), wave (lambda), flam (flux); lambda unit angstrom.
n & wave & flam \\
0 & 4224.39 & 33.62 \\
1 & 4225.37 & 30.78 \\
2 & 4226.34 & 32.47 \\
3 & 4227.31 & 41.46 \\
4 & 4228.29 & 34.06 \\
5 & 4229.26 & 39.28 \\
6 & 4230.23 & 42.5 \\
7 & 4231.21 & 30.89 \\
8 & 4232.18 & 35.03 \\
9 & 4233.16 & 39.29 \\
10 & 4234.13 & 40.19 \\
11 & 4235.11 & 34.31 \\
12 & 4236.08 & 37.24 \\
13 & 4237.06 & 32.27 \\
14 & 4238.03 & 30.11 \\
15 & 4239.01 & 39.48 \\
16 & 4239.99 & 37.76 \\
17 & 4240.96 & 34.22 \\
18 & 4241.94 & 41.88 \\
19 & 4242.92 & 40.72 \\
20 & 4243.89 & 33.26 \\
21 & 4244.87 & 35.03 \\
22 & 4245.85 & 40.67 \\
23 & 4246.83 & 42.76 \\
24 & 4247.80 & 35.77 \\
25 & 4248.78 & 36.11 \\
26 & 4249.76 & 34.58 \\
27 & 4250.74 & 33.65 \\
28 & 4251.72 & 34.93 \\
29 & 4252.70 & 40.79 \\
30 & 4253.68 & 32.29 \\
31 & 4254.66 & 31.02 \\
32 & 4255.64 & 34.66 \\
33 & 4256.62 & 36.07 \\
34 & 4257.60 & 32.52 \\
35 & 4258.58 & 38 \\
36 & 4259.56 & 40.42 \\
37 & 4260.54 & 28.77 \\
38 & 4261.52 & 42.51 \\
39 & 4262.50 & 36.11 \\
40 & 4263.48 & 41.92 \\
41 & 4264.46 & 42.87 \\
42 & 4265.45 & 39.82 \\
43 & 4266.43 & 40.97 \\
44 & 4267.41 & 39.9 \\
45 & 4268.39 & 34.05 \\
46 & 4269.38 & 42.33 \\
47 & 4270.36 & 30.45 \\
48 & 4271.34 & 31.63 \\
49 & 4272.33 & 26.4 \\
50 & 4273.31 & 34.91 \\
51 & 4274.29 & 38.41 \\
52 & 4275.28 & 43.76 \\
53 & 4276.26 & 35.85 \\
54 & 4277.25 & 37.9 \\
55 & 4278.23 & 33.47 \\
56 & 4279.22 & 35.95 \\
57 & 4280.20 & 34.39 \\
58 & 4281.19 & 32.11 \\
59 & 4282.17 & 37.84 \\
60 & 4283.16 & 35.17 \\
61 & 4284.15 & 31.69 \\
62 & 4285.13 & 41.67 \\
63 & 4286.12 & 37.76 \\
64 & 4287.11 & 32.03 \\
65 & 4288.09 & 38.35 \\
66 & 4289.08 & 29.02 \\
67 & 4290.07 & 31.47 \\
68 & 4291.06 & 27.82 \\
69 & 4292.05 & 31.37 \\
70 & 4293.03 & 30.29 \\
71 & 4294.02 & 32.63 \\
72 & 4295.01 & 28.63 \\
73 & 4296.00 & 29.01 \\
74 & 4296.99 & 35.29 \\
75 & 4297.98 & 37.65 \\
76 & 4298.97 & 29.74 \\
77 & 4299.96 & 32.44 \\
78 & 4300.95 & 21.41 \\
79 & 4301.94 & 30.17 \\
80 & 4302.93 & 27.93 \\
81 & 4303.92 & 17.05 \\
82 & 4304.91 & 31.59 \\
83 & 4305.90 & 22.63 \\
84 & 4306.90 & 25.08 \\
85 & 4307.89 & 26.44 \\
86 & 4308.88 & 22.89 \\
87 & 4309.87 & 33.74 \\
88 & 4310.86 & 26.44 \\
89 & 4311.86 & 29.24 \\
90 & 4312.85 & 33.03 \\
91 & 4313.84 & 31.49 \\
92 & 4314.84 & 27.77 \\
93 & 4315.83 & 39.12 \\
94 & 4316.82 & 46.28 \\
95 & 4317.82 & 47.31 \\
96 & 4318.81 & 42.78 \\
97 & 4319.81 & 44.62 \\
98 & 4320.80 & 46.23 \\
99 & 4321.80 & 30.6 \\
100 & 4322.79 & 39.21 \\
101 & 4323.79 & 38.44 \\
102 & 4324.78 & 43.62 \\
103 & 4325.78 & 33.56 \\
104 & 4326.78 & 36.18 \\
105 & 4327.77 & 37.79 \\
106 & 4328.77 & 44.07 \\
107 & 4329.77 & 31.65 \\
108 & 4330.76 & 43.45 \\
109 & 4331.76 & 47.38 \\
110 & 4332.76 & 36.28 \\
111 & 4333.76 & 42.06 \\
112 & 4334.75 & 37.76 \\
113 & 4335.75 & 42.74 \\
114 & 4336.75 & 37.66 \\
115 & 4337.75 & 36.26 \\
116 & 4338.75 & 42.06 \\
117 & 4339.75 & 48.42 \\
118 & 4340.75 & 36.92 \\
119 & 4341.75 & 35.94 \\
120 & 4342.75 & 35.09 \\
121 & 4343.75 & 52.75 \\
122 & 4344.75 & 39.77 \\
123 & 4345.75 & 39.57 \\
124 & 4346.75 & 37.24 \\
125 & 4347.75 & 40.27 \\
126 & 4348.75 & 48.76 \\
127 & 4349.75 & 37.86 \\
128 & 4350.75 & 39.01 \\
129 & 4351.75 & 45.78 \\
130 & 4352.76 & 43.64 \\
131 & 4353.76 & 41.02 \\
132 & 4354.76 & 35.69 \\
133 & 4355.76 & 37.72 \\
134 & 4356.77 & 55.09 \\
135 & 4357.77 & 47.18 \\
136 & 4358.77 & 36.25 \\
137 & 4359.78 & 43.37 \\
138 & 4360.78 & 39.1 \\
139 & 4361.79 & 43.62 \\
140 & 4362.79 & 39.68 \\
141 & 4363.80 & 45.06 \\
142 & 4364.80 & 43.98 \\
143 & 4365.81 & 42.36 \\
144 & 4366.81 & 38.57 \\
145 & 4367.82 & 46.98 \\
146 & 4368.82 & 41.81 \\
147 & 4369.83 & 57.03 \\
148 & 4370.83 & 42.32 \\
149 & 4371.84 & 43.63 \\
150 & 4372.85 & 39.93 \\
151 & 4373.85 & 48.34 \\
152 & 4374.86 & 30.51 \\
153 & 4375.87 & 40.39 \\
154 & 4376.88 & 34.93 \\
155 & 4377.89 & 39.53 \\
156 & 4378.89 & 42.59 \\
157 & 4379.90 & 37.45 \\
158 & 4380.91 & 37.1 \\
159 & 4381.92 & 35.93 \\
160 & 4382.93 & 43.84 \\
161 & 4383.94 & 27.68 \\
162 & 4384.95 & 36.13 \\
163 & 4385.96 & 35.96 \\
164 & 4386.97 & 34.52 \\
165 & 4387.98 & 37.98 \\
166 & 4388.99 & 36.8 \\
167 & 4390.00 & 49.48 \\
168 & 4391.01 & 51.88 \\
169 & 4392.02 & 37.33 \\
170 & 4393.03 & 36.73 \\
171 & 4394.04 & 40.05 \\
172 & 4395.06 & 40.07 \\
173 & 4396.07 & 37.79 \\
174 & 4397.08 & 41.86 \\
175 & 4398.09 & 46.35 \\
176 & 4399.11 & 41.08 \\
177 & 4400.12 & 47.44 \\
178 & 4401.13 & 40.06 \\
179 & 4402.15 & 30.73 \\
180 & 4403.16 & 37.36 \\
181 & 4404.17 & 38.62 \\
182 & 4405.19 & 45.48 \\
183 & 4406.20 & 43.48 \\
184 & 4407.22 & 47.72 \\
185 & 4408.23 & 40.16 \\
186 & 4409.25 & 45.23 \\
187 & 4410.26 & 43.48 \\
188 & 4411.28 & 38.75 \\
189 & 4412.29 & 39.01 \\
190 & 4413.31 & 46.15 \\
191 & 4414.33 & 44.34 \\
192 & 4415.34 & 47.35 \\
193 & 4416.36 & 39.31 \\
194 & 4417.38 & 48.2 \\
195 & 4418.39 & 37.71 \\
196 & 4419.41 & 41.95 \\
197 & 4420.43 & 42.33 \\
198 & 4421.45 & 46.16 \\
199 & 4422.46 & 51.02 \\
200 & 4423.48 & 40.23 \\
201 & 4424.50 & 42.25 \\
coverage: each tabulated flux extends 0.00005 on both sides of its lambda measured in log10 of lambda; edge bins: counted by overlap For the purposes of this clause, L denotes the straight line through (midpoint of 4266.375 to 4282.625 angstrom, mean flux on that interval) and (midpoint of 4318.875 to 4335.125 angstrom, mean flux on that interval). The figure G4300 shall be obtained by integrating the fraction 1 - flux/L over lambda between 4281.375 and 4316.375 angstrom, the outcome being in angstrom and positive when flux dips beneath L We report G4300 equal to 6.3 angstrom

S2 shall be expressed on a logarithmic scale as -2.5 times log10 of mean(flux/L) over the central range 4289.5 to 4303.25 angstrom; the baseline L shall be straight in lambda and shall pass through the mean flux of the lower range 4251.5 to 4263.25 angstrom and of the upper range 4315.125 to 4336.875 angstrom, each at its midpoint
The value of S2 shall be 0.25 mag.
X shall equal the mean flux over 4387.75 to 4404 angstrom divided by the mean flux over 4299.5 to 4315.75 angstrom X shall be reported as 1.5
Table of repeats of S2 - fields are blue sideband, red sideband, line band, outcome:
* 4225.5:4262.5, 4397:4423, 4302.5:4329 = 0.148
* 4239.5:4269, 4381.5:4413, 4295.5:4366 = 0.037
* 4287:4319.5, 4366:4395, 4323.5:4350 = -0.146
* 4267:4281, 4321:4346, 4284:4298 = 0.121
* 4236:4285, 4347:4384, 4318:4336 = -0.009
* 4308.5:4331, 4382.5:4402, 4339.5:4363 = -0.091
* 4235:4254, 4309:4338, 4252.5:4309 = 0.110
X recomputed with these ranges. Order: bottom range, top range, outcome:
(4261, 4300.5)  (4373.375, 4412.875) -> 1.14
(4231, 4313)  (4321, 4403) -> 1.19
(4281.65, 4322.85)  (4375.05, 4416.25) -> 1.24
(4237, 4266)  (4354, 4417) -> 1.12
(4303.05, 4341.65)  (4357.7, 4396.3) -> 1.12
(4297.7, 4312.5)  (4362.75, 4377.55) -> 1.54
